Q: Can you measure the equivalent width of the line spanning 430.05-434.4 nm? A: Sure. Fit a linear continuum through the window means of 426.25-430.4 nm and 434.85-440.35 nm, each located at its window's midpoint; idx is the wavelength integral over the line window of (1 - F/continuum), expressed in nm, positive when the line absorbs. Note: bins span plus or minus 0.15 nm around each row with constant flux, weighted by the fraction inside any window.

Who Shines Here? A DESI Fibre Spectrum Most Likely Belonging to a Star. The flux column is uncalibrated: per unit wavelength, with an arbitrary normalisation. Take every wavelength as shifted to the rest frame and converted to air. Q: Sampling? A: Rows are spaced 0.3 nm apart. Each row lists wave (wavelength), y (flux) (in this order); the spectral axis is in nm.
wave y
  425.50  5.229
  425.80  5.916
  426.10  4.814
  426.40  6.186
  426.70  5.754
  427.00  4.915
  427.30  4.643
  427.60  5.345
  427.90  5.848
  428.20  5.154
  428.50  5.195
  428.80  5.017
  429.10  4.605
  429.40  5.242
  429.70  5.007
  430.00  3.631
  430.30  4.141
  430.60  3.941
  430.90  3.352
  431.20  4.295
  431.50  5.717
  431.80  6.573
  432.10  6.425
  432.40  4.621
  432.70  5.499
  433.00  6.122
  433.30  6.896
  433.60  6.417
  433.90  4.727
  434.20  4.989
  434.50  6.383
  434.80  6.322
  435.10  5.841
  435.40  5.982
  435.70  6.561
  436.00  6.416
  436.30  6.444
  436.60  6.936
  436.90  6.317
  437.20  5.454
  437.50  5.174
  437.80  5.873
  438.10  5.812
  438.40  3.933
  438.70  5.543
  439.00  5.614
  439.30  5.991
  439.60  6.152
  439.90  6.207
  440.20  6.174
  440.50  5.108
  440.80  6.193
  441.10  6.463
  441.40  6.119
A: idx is 0.154 nm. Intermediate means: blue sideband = 5.06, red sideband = 5.92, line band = 5.24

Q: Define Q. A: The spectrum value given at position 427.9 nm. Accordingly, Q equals 5.848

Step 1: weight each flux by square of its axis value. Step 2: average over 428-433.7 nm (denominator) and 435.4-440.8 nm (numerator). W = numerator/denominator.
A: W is 1.18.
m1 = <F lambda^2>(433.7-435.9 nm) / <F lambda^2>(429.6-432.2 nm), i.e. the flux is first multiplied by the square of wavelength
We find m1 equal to 1.25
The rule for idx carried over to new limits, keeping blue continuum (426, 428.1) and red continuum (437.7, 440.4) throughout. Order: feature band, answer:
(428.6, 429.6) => 0.08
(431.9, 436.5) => -0.36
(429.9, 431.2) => 0.39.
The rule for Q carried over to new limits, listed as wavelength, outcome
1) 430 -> 3.631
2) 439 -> 5.614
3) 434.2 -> 4.989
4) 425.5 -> 5.229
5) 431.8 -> 6.573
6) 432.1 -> 6.425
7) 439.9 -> 6.207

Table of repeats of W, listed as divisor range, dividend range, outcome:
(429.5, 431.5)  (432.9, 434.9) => 1.44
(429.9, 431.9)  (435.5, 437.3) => 1.45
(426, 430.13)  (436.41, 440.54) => 1.18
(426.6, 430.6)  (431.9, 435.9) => 1.24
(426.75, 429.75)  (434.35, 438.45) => 1.22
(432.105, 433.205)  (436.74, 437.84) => 1.04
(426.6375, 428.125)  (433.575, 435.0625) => 1.12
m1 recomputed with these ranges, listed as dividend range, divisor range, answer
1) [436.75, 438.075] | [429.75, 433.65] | 1.13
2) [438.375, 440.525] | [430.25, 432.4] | 1.20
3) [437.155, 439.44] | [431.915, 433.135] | 0.98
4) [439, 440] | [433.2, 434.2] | 1.07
